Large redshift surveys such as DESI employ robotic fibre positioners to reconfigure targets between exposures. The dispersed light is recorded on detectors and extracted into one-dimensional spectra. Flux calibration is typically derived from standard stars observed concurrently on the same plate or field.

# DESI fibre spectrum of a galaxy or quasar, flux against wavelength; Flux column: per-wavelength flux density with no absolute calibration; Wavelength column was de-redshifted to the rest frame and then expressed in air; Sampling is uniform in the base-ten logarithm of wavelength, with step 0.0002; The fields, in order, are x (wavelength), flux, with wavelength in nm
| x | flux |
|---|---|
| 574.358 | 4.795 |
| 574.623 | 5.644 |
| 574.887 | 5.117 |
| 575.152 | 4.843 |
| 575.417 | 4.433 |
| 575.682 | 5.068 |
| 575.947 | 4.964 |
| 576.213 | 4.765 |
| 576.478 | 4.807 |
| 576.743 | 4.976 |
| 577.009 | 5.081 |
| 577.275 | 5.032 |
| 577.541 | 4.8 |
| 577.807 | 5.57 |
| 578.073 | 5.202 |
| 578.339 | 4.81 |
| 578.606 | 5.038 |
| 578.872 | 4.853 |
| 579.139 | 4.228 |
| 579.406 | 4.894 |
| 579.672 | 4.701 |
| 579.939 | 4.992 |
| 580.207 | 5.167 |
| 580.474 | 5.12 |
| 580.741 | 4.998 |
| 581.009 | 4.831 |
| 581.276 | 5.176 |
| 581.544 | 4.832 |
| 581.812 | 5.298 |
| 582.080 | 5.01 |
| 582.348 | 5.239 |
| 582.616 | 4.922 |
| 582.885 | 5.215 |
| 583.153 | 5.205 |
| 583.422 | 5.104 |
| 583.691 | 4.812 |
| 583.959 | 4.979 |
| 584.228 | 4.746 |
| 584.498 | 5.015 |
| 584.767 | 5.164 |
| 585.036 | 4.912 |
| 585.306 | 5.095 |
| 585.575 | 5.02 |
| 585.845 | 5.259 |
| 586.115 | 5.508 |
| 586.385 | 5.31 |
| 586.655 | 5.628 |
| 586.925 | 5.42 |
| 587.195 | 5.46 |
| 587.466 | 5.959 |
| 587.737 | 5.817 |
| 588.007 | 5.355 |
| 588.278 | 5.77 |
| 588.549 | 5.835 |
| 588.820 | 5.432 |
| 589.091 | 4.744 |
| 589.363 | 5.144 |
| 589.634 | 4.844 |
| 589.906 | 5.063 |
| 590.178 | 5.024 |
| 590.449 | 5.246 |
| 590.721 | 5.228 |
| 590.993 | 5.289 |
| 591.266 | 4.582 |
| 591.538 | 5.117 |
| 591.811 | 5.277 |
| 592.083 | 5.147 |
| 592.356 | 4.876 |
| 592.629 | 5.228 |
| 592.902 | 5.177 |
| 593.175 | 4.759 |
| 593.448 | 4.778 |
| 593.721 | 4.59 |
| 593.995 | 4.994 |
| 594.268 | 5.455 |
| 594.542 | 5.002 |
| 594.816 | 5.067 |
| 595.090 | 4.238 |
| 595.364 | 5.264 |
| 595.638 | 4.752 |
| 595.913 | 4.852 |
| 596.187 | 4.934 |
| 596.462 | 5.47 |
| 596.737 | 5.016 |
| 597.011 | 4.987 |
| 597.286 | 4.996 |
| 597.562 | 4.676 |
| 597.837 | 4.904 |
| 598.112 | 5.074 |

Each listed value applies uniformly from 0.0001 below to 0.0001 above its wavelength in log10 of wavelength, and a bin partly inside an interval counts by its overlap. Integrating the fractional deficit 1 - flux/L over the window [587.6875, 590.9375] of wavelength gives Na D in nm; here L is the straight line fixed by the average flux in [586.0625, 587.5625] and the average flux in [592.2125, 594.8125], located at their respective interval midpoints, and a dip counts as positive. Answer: 0.04 nm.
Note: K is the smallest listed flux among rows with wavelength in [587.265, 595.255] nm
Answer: 4.238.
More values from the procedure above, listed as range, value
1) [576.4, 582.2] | 4.228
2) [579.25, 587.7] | 4.701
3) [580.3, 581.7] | 4.831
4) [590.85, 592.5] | 4.582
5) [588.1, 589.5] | 4.744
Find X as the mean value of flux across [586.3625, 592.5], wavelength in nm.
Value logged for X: 5.28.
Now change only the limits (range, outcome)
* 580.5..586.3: 5.07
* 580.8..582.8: 5.05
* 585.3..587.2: 5.35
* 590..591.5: 5.08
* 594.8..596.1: 4.82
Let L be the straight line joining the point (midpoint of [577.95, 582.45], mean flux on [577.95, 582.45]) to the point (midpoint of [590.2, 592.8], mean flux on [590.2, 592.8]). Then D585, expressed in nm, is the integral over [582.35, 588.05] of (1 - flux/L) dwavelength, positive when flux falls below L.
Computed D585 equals -0.233 nm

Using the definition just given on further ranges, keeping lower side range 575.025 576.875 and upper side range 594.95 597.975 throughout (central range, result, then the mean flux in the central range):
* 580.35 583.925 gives -0.14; 5.06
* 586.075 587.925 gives -0.27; 5.58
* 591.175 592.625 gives -0.04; 5.03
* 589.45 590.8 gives -0.05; 5.08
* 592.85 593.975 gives 0.02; 4.82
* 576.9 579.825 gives -0.05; 4.93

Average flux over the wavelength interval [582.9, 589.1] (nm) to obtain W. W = 5.3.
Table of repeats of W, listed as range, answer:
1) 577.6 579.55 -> 4.94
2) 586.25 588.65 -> 5.61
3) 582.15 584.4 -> 5.03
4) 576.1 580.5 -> 4.94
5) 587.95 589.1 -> 5.51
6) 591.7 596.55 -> 4.99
